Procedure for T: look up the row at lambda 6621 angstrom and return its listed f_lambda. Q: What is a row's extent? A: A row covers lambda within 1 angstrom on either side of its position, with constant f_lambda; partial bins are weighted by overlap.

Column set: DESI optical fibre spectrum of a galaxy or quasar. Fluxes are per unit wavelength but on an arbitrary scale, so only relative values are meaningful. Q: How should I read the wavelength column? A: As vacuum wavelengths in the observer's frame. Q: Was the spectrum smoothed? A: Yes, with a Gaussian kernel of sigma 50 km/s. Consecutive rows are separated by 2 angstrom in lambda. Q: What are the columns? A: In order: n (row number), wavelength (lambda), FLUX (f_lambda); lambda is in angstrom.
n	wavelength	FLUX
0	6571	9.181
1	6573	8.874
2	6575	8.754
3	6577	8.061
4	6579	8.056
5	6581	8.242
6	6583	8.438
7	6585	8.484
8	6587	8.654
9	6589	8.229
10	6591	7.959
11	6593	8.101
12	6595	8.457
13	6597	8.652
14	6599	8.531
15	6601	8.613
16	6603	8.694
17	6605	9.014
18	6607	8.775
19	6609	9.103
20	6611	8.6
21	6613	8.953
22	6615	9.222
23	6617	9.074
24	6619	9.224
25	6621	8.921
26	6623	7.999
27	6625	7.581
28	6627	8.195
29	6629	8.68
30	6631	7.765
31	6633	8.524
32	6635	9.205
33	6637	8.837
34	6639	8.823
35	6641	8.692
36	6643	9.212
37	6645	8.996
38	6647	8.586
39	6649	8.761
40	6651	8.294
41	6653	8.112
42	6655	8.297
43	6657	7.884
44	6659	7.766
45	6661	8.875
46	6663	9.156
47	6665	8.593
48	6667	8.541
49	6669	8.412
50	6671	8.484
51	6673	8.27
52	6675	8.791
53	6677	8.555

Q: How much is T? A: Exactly 8.921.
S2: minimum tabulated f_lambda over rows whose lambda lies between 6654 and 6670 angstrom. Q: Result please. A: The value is 7.766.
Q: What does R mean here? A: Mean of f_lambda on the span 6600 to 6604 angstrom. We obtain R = 8.65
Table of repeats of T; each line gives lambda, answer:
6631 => 7.765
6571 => 9.181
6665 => 8.593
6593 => 8.101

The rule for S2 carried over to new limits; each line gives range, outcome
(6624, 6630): 7.581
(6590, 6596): 7.959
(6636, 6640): 8.823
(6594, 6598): 8.457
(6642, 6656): 8.112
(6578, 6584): 8.056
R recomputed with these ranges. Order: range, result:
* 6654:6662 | 8.21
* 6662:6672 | 8.64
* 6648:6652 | 8.53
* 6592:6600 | 8.44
